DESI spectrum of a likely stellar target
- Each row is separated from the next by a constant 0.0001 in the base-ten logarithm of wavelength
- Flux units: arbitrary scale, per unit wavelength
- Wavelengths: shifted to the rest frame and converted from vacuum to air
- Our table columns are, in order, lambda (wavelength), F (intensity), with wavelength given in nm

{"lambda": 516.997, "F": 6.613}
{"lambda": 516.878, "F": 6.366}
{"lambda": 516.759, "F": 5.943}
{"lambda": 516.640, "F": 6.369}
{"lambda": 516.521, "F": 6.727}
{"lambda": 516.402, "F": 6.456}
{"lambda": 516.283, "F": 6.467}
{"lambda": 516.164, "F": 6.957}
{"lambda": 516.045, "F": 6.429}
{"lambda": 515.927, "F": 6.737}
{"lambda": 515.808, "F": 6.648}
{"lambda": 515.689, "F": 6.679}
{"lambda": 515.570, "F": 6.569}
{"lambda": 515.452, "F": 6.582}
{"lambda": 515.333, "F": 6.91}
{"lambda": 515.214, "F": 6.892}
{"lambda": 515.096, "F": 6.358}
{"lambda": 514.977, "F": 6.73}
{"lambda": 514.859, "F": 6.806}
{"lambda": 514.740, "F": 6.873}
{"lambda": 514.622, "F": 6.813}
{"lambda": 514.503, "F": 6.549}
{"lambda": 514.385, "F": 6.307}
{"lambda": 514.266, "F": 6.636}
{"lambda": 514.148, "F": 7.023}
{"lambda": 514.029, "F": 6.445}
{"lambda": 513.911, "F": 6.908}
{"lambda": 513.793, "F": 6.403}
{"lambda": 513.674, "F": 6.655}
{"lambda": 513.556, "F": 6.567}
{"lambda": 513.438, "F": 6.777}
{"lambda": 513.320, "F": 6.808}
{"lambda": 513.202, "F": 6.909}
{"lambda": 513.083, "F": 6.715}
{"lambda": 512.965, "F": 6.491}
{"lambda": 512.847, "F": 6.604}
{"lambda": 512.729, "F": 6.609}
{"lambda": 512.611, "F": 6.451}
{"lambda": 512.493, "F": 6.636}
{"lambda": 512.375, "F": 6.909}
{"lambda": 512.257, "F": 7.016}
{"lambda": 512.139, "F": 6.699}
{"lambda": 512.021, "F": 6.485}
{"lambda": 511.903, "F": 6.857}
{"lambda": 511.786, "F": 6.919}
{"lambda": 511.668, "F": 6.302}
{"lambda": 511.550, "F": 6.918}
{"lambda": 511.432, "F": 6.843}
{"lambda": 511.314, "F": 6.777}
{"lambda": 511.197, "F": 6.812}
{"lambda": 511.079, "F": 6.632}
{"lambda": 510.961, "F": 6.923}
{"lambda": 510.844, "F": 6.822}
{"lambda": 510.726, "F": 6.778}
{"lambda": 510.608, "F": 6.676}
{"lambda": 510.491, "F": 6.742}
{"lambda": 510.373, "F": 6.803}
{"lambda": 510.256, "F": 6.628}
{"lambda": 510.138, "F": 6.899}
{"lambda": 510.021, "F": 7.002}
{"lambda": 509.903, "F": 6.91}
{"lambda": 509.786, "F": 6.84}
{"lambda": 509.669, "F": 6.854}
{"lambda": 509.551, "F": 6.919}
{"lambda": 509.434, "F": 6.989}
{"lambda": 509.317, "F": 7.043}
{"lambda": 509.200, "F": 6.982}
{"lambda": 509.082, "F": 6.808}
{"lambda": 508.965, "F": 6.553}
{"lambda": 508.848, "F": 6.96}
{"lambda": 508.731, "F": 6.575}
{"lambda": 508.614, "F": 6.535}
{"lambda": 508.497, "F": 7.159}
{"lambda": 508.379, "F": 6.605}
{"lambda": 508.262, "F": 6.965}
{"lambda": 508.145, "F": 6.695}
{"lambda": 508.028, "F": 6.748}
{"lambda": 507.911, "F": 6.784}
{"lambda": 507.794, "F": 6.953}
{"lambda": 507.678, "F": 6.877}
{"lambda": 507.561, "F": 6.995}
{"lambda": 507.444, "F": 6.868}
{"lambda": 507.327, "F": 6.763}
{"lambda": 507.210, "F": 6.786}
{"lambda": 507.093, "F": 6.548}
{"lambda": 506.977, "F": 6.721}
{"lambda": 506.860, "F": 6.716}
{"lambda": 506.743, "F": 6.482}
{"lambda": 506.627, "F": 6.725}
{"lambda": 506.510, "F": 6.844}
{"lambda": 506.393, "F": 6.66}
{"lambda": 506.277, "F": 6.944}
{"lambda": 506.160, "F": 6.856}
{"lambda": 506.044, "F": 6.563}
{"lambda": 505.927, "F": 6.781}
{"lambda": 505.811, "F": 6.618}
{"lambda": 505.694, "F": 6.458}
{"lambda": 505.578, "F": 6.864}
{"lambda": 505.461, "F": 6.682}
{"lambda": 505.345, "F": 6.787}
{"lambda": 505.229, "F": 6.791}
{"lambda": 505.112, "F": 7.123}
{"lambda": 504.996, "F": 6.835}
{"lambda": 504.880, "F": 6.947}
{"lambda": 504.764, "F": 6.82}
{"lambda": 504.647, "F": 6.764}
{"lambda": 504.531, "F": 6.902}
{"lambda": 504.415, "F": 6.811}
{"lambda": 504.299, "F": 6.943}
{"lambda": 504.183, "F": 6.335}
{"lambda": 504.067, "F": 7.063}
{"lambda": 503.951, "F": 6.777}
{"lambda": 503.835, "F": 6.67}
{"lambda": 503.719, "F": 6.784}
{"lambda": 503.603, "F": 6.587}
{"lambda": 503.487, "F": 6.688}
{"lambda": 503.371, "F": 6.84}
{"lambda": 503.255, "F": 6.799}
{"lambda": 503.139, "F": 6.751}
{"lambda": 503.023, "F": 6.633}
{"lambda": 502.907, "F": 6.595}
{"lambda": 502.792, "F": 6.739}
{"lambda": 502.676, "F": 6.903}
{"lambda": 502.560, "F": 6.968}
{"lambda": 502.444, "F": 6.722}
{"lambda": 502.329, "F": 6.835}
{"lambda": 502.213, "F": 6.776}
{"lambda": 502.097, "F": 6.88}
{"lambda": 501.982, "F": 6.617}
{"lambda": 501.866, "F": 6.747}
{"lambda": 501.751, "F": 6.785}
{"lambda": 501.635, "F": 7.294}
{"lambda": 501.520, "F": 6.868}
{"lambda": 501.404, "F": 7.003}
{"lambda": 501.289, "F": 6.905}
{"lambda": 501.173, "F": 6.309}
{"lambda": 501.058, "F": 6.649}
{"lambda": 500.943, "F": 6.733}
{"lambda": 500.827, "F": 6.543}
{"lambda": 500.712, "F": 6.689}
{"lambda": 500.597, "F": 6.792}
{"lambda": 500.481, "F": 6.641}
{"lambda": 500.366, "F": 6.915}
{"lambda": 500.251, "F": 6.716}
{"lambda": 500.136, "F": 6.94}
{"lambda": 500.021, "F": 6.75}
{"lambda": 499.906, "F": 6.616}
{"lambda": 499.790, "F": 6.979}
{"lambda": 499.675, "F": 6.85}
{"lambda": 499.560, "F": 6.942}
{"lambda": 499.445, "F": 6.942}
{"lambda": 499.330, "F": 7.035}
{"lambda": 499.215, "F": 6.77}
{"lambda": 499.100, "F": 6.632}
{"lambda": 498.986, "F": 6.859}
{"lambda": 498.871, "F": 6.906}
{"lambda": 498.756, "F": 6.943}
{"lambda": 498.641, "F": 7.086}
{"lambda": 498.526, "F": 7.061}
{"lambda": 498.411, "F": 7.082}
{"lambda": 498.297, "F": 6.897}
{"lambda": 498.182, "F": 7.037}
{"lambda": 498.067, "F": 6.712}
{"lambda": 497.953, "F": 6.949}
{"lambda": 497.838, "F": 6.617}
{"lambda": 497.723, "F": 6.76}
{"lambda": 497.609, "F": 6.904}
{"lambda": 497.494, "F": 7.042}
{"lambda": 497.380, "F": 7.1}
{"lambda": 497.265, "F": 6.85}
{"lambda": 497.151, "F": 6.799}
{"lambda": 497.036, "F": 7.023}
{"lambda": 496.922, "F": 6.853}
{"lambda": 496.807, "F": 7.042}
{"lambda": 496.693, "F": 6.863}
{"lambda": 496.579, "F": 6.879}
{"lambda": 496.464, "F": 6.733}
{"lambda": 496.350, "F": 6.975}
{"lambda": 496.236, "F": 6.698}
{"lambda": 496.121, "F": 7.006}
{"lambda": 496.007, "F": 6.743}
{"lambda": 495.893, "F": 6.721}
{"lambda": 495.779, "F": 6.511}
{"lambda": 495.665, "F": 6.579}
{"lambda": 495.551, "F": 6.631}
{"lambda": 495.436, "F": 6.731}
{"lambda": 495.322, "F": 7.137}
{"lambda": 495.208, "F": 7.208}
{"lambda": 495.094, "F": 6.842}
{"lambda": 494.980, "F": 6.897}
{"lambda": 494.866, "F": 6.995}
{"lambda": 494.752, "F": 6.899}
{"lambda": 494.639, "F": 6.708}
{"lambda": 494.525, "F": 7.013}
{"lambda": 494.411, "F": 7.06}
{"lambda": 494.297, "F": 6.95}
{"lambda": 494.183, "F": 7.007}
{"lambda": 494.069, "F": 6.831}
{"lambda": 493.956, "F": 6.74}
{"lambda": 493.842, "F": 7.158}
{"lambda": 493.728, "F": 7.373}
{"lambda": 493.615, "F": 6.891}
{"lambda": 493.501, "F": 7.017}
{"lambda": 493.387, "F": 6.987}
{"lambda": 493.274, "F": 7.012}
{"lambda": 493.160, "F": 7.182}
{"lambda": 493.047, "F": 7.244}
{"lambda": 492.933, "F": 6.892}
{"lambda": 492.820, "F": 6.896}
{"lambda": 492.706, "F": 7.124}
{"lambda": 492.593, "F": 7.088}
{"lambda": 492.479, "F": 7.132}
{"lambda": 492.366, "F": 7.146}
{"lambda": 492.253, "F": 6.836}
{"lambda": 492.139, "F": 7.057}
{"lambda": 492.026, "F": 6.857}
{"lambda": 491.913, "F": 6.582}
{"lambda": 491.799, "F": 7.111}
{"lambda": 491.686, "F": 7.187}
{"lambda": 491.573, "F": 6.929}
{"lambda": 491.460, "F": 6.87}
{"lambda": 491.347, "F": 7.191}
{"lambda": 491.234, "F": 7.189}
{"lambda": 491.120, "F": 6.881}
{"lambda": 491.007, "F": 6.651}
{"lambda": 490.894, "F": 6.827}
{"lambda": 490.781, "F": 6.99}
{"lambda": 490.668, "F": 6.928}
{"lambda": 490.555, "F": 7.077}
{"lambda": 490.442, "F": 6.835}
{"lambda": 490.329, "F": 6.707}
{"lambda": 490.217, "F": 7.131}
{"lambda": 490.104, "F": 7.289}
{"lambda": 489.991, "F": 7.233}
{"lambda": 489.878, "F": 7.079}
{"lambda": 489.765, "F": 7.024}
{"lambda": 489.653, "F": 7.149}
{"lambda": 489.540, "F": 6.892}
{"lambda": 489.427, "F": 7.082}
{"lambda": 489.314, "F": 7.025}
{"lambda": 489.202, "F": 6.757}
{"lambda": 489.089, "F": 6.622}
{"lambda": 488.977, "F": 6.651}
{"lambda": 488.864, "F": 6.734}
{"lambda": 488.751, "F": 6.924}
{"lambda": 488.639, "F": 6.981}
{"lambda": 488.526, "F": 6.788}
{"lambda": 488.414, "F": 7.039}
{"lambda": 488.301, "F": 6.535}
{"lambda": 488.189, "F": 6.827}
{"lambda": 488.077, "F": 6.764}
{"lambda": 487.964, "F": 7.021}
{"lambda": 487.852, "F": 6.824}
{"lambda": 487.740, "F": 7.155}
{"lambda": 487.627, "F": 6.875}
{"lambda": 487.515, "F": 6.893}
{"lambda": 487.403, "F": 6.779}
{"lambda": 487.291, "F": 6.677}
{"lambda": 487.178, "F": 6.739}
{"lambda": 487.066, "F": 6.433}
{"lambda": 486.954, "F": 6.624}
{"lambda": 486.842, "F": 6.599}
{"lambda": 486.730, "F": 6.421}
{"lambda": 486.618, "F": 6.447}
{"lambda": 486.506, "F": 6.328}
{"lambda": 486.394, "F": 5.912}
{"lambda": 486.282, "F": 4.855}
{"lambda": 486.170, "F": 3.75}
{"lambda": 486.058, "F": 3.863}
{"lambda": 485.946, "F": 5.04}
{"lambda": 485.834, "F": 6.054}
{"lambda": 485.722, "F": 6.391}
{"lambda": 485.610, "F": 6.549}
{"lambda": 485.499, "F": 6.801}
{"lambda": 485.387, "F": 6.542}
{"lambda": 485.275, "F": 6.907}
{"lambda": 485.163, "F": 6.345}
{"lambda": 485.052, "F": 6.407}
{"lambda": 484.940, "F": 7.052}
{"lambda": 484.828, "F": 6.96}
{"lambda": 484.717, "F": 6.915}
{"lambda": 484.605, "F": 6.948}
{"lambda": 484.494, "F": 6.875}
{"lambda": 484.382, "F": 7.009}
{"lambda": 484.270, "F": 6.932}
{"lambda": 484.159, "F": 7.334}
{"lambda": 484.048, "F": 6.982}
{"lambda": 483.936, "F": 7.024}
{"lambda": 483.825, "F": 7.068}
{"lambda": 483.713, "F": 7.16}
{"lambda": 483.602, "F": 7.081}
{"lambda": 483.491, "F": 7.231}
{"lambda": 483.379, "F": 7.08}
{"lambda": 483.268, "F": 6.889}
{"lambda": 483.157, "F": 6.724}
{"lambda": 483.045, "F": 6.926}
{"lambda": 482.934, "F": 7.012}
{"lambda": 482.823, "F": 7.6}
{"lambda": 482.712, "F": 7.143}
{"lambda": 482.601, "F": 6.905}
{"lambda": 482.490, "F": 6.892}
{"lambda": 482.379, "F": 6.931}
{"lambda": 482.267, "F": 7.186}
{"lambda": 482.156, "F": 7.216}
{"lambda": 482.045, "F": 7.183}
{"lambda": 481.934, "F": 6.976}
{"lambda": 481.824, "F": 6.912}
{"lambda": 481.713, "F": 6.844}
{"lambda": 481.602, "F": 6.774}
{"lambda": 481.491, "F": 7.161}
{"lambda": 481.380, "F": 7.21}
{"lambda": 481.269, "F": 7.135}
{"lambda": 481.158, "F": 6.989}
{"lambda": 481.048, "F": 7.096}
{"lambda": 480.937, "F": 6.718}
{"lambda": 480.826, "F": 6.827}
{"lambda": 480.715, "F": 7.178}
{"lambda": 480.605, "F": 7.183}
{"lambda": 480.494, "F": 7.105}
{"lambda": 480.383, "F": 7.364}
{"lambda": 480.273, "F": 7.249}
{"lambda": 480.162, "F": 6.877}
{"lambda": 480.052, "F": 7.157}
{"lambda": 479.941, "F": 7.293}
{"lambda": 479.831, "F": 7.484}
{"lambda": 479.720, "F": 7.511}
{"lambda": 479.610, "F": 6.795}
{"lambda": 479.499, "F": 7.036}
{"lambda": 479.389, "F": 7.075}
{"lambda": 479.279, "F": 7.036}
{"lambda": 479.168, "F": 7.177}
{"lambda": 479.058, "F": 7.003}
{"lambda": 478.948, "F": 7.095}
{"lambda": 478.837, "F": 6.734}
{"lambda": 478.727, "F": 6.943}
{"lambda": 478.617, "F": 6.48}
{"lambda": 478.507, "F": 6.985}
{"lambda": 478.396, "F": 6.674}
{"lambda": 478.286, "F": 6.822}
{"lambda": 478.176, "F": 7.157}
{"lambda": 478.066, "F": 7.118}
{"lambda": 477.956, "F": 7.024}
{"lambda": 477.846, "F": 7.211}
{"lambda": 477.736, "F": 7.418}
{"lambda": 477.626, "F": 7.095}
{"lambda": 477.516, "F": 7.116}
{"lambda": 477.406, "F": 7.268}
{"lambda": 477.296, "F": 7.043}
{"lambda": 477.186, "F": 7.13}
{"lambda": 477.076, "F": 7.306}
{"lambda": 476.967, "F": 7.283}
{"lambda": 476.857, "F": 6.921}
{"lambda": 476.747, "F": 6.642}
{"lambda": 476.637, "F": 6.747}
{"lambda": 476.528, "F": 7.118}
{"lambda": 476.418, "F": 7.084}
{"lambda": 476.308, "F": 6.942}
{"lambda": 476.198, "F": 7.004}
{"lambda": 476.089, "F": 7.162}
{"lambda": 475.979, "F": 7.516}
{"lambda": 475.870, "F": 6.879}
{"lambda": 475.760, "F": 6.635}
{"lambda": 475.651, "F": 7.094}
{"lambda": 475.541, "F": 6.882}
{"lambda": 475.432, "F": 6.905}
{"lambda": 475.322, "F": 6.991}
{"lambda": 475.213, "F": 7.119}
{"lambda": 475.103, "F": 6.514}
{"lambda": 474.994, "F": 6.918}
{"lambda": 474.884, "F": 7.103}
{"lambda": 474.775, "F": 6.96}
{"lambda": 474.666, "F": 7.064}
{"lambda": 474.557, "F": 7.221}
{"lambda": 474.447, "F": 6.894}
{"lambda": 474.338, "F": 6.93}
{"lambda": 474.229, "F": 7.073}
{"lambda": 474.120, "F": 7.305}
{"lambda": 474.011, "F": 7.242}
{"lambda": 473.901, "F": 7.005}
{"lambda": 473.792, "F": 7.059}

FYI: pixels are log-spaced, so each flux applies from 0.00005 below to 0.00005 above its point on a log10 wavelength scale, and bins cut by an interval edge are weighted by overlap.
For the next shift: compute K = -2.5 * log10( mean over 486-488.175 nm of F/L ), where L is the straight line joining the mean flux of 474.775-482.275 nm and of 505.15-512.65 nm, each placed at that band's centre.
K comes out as 0.114 mag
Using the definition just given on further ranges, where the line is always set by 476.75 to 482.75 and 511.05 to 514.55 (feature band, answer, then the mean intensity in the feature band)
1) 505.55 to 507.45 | 0.01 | 6.71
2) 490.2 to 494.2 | -0.01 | 6.99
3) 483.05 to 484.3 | 0.00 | 7.04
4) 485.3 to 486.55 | 0.23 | 5.67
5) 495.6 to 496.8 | 0.01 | 6.79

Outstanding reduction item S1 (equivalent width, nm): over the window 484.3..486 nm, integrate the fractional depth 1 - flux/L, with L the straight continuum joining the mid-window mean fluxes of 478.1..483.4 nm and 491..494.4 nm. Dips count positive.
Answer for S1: 0.10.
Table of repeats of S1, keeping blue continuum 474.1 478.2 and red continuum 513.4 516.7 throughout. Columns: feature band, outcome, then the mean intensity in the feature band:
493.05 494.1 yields -0.03 nm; 7.04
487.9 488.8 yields 0.01 nm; 6.86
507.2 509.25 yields -0.03 nm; 6.81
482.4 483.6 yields -0.01 nm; 7.04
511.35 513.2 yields -0.01 nm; 6.7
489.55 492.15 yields -0.03 nm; 6.99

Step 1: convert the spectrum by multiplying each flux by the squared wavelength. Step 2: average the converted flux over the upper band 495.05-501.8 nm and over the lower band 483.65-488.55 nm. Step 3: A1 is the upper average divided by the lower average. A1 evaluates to 1.1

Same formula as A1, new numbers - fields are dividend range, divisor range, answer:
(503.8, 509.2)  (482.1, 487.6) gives 1.12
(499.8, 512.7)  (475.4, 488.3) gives 1.09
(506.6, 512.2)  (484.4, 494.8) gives 1.09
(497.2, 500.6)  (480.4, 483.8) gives 1.05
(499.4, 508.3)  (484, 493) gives 1.07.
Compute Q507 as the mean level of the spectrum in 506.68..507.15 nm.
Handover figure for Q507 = 6.63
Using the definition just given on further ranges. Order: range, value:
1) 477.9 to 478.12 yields 7.07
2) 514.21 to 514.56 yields 6.49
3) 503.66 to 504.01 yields 6.75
